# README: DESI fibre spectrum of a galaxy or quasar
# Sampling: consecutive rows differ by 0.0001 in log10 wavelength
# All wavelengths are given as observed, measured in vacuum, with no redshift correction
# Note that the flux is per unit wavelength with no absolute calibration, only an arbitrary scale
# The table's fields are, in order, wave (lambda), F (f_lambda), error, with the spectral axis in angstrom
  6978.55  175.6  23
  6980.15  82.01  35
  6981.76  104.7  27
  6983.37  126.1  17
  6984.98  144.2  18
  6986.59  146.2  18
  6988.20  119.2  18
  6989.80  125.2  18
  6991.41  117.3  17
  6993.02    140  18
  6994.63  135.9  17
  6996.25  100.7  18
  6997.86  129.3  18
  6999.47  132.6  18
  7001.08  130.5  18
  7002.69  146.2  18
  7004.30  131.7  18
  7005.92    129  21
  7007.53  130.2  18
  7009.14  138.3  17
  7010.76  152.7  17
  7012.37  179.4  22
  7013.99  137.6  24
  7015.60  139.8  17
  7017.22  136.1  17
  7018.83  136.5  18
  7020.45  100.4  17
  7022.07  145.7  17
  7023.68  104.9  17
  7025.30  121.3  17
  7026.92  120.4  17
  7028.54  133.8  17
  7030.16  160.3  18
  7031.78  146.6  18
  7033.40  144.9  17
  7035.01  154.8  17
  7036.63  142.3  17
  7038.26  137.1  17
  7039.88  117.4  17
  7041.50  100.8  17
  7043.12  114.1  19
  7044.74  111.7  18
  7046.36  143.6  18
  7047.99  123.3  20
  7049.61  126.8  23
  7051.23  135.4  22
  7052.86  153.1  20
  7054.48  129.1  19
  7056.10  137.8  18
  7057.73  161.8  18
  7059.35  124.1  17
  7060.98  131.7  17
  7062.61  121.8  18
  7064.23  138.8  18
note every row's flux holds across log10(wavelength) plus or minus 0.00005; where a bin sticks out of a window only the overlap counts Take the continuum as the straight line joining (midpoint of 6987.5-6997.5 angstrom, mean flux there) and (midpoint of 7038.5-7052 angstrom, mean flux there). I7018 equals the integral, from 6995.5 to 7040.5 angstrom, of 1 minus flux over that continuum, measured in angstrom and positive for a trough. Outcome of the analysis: -4.50 angstrom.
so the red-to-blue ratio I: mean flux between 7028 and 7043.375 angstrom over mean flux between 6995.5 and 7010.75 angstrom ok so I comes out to 1.04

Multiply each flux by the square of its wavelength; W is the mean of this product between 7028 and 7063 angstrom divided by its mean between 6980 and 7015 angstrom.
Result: 1.0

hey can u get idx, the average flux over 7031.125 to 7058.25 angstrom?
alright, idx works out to 134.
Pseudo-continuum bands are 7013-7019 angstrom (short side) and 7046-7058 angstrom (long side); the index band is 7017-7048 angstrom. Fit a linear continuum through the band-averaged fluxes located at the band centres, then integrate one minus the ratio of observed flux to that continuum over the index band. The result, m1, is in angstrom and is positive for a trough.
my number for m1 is 1.89 angstrom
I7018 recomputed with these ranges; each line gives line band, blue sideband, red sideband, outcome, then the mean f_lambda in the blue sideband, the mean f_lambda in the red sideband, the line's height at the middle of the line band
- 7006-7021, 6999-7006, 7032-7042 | -0.5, 135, 135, 135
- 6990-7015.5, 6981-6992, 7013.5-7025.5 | -1.6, 126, 128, 127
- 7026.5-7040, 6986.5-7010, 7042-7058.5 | -1.0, 130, 133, 132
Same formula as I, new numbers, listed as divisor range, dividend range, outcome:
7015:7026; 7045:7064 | 1.07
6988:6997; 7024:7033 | 1.09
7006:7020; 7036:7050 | 0.87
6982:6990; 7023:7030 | 0.95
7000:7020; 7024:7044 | 0.94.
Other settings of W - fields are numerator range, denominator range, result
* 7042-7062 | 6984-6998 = 1.05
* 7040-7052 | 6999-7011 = 0.91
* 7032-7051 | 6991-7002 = 1.03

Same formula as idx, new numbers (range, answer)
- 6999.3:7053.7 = 134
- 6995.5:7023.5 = 135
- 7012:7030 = 132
